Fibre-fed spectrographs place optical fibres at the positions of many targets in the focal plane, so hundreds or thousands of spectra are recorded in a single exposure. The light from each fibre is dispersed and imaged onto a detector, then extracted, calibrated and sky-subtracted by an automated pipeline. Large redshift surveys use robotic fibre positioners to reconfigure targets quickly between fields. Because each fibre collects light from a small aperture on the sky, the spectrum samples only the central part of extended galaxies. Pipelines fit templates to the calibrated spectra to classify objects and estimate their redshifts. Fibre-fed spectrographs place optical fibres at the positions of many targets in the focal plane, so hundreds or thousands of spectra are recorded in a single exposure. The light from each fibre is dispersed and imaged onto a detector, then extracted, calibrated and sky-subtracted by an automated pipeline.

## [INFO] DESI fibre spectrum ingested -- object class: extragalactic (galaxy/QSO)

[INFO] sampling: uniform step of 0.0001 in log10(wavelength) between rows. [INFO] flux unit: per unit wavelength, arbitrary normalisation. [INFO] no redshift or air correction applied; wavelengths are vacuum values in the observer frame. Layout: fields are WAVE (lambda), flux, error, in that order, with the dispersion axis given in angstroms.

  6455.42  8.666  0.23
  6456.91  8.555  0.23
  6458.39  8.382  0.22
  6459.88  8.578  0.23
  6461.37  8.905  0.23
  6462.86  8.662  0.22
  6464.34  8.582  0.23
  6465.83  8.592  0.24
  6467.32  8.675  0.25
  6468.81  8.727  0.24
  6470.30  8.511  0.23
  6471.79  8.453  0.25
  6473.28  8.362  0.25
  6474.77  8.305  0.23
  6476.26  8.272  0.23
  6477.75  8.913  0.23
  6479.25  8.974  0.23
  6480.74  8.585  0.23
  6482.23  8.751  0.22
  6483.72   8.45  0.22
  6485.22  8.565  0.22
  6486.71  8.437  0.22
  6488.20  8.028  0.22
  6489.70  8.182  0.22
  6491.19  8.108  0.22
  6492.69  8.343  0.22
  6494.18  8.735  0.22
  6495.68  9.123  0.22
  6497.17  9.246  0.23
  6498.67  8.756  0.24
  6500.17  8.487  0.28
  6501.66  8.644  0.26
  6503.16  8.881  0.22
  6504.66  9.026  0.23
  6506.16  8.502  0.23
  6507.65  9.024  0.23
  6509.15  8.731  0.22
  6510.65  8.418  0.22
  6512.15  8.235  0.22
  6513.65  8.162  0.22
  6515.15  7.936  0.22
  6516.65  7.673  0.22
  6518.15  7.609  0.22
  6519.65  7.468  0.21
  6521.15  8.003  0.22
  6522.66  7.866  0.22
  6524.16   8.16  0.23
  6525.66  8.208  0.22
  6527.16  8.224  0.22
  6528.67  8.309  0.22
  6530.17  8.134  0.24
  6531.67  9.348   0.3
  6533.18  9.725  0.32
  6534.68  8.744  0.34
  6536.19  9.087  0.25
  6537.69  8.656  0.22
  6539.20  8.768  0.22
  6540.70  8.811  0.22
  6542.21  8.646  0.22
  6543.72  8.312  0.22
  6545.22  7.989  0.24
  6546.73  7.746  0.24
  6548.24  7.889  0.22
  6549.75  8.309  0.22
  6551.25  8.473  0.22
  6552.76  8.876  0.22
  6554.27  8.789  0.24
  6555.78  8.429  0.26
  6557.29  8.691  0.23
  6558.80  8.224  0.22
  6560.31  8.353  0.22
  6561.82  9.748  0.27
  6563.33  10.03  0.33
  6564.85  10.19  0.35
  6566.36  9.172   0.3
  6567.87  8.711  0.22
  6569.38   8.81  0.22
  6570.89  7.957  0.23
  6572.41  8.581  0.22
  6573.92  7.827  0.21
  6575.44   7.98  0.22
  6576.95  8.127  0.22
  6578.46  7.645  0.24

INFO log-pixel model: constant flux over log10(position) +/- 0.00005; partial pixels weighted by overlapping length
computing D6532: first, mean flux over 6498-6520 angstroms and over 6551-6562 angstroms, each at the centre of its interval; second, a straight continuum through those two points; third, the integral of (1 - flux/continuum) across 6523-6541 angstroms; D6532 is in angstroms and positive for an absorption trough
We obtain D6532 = -0.3 angstroms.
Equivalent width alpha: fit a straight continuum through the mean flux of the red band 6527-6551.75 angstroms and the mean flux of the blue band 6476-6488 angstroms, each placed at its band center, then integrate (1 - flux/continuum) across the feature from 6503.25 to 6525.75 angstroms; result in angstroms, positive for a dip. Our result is 0.9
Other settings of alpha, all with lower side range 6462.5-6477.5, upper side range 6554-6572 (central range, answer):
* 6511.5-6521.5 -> 1.0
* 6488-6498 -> 0.1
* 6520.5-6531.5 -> 0.7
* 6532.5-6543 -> -0.1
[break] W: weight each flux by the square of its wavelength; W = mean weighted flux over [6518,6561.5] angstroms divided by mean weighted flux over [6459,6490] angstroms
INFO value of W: 1.01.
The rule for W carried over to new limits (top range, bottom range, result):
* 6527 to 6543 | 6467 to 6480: 1.04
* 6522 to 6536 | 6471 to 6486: 1.01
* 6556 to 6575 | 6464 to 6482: 1.06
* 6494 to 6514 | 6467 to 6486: 1.03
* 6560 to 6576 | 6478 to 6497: 1.06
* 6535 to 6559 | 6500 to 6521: 1.03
